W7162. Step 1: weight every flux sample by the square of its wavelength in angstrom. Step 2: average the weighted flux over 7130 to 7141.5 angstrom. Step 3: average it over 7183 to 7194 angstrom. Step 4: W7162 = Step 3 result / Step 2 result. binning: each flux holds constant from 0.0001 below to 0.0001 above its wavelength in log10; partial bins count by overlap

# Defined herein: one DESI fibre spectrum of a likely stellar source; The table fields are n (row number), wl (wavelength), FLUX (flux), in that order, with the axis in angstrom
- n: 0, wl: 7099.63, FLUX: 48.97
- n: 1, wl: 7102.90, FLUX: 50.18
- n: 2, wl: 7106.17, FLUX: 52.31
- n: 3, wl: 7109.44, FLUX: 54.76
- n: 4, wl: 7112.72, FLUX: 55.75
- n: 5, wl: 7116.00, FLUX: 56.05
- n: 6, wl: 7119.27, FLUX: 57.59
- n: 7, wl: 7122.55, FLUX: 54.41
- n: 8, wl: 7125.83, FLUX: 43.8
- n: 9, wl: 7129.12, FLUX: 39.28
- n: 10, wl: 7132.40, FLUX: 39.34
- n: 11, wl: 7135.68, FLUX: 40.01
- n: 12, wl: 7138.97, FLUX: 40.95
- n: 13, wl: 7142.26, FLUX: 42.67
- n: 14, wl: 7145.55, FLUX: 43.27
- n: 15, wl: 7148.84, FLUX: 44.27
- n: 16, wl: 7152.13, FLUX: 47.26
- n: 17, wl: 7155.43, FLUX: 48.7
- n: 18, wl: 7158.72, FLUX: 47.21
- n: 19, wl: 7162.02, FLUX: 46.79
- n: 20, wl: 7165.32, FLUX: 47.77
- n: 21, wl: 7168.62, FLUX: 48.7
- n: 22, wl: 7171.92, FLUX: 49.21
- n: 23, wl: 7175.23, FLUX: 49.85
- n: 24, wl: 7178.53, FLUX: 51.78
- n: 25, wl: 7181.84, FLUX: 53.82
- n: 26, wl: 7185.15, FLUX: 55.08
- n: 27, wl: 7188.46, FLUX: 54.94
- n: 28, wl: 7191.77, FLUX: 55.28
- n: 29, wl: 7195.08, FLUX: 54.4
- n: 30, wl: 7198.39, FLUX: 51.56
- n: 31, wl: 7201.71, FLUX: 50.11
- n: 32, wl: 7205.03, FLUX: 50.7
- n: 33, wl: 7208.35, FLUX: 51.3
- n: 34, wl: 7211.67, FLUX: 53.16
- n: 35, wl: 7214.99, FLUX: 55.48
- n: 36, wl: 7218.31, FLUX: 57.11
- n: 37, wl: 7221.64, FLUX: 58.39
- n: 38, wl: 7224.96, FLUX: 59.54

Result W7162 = 1.39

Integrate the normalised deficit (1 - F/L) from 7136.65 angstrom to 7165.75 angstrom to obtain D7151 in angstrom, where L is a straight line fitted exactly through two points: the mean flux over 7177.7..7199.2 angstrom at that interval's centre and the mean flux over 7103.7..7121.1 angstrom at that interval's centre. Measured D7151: 5.0 angstrom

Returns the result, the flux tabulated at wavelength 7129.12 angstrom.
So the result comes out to 39.28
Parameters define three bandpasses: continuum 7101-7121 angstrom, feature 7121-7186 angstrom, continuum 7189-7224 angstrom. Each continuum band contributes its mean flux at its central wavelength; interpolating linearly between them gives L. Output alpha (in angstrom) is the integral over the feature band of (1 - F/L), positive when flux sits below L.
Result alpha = 9.1 angstrom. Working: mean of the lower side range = 54.4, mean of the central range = 46.6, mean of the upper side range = 53.9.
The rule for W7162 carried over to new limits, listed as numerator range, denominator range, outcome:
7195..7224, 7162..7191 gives 1.06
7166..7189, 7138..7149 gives 1.22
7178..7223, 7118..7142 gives 1.23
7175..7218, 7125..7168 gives 1.22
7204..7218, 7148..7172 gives 1.14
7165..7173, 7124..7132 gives 1.19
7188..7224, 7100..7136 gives 1.11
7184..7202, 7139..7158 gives 1.21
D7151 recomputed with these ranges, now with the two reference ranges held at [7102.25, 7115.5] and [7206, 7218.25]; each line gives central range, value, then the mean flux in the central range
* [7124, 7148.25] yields 5.5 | 41.6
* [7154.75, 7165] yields 1.2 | 47.5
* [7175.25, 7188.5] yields 0.1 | 53.3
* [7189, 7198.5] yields -0.1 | 54.3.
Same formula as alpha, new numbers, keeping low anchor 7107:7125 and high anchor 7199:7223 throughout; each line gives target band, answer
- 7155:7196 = 2.3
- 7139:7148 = 2.0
